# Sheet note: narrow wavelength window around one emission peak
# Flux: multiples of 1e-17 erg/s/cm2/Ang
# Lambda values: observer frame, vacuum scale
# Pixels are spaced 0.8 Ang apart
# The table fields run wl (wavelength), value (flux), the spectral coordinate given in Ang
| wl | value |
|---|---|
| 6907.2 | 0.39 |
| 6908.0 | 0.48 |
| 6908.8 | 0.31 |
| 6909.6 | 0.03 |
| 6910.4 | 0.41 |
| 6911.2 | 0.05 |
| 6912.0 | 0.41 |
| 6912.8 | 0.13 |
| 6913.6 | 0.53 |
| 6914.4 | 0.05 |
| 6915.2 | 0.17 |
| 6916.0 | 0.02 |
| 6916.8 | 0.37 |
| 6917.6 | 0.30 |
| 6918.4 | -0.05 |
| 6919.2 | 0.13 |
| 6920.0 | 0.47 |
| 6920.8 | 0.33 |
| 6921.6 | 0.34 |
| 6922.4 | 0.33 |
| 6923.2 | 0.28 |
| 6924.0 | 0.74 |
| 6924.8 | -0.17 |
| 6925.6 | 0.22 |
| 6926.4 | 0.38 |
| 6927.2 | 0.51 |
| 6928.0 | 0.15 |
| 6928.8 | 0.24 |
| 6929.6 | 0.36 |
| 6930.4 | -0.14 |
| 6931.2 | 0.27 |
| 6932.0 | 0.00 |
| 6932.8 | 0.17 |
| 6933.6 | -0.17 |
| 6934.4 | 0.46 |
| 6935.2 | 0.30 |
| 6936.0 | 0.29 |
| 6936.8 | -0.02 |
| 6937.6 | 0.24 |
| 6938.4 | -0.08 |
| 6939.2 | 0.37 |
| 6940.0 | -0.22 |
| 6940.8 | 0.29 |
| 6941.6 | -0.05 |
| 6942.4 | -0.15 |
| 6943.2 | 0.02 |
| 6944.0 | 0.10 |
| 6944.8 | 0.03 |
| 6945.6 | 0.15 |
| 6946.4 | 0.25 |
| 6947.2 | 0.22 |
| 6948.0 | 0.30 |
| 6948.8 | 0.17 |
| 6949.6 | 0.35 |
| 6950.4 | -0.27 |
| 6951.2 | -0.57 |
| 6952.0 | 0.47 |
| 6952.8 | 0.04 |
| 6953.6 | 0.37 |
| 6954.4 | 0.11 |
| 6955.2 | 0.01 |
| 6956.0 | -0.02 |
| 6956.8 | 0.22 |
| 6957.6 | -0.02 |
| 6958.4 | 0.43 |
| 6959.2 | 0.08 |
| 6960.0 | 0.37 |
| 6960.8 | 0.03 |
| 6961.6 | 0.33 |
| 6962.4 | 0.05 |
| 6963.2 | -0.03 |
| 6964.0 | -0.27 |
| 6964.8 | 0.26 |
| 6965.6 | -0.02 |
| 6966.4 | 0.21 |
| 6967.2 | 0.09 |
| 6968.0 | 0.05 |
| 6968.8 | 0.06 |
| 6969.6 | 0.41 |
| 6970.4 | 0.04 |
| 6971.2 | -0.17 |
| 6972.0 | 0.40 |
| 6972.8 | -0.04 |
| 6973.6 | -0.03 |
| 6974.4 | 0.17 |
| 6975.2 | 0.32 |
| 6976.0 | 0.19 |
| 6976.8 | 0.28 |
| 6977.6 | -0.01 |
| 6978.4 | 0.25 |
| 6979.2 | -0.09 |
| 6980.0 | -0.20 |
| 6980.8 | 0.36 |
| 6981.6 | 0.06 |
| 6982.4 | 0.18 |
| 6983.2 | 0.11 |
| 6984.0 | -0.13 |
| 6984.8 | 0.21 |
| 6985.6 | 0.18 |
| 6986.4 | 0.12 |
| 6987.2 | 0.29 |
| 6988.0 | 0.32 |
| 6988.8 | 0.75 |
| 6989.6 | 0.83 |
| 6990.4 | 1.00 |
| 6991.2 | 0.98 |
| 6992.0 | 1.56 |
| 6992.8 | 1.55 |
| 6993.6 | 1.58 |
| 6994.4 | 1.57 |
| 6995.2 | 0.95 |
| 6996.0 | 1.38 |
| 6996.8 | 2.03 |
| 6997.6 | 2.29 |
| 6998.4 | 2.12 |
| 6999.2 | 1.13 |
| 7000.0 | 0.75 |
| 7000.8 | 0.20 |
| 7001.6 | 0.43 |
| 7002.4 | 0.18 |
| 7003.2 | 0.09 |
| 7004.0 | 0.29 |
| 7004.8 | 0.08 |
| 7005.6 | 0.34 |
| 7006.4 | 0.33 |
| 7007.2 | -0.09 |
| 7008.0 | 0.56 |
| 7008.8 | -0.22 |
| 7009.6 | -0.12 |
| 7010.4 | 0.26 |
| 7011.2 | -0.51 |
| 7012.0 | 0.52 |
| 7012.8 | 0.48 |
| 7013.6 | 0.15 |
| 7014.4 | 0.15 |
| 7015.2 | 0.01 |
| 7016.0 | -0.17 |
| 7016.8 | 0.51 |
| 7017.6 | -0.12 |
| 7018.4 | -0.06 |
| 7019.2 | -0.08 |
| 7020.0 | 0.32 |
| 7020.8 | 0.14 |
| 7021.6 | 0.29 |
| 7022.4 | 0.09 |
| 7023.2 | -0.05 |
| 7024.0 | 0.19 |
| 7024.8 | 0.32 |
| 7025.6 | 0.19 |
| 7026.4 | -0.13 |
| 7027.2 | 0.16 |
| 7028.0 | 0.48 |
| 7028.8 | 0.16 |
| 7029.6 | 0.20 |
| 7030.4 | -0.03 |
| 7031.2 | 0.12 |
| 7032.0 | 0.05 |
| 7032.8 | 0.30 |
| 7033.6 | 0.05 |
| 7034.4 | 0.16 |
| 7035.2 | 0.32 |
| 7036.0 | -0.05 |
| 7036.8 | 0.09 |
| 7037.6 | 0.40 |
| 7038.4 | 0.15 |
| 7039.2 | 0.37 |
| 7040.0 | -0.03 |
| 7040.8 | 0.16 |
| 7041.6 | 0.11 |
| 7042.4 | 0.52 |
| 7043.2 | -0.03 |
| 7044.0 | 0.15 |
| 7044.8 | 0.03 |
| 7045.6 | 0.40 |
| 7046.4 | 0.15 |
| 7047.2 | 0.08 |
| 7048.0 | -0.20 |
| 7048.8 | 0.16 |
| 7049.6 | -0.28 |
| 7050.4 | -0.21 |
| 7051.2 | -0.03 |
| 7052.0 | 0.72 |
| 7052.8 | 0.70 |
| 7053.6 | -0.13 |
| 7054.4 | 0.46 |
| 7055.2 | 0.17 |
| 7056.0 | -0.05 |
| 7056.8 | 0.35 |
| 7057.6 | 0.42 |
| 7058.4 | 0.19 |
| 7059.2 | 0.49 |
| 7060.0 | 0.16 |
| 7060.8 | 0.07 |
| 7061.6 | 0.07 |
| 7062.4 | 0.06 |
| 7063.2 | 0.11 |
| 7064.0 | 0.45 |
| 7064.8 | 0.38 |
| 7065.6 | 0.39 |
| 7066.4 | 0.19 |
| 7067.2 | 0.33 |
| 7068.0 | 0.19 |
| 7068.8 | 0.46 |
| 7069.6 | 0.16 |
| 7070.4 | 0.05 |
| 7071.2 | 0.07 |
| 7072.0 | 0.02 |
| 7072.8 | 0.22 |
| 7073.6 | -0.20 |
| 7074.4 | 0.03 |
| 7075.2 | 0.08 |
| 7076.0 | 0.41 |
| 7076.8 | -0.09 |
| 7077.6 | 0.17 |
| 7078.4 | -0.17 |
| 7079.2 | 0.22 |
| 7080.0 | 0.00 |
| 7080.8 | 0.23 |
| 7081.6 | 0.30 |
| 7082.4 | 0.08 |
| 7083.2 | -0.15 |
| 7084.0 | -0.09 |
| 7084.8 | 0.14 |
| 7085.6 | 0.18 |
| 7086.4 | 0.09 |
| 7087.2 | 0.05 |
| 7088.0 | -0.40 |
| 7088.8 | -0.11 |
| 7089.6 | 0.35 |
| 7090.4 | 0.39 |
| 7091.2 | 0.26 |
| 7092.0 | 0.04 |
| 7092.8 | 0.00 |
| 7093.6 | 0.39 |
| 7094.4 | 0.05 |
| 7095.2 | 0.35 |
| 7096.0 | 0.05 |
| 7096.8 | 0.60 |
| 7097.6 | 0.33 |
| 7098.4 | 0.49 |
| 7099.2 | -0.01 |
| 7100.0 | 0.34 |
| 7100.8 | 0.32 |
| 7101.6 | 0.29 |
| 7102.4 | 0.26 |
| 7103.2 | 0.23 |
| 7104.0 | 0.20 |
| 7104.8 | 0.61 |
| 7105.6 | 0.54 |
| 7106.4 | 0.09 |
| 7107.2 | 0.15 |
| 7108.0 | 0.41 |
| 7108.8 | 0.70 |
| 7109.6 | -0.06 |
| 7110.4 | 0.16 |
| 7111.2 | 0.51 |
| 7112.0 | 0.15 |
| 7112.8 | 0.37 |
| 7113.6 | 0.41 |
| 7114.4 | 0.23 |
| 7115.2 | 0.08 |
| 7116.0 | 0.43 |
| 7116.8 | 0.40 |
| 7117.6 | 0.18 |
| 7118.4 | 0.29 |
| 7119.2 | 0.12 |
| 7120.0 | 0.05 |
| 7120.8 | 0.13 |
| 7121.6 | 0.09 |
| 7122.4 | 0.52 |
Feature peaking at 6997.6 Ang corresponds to [O II] 3727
